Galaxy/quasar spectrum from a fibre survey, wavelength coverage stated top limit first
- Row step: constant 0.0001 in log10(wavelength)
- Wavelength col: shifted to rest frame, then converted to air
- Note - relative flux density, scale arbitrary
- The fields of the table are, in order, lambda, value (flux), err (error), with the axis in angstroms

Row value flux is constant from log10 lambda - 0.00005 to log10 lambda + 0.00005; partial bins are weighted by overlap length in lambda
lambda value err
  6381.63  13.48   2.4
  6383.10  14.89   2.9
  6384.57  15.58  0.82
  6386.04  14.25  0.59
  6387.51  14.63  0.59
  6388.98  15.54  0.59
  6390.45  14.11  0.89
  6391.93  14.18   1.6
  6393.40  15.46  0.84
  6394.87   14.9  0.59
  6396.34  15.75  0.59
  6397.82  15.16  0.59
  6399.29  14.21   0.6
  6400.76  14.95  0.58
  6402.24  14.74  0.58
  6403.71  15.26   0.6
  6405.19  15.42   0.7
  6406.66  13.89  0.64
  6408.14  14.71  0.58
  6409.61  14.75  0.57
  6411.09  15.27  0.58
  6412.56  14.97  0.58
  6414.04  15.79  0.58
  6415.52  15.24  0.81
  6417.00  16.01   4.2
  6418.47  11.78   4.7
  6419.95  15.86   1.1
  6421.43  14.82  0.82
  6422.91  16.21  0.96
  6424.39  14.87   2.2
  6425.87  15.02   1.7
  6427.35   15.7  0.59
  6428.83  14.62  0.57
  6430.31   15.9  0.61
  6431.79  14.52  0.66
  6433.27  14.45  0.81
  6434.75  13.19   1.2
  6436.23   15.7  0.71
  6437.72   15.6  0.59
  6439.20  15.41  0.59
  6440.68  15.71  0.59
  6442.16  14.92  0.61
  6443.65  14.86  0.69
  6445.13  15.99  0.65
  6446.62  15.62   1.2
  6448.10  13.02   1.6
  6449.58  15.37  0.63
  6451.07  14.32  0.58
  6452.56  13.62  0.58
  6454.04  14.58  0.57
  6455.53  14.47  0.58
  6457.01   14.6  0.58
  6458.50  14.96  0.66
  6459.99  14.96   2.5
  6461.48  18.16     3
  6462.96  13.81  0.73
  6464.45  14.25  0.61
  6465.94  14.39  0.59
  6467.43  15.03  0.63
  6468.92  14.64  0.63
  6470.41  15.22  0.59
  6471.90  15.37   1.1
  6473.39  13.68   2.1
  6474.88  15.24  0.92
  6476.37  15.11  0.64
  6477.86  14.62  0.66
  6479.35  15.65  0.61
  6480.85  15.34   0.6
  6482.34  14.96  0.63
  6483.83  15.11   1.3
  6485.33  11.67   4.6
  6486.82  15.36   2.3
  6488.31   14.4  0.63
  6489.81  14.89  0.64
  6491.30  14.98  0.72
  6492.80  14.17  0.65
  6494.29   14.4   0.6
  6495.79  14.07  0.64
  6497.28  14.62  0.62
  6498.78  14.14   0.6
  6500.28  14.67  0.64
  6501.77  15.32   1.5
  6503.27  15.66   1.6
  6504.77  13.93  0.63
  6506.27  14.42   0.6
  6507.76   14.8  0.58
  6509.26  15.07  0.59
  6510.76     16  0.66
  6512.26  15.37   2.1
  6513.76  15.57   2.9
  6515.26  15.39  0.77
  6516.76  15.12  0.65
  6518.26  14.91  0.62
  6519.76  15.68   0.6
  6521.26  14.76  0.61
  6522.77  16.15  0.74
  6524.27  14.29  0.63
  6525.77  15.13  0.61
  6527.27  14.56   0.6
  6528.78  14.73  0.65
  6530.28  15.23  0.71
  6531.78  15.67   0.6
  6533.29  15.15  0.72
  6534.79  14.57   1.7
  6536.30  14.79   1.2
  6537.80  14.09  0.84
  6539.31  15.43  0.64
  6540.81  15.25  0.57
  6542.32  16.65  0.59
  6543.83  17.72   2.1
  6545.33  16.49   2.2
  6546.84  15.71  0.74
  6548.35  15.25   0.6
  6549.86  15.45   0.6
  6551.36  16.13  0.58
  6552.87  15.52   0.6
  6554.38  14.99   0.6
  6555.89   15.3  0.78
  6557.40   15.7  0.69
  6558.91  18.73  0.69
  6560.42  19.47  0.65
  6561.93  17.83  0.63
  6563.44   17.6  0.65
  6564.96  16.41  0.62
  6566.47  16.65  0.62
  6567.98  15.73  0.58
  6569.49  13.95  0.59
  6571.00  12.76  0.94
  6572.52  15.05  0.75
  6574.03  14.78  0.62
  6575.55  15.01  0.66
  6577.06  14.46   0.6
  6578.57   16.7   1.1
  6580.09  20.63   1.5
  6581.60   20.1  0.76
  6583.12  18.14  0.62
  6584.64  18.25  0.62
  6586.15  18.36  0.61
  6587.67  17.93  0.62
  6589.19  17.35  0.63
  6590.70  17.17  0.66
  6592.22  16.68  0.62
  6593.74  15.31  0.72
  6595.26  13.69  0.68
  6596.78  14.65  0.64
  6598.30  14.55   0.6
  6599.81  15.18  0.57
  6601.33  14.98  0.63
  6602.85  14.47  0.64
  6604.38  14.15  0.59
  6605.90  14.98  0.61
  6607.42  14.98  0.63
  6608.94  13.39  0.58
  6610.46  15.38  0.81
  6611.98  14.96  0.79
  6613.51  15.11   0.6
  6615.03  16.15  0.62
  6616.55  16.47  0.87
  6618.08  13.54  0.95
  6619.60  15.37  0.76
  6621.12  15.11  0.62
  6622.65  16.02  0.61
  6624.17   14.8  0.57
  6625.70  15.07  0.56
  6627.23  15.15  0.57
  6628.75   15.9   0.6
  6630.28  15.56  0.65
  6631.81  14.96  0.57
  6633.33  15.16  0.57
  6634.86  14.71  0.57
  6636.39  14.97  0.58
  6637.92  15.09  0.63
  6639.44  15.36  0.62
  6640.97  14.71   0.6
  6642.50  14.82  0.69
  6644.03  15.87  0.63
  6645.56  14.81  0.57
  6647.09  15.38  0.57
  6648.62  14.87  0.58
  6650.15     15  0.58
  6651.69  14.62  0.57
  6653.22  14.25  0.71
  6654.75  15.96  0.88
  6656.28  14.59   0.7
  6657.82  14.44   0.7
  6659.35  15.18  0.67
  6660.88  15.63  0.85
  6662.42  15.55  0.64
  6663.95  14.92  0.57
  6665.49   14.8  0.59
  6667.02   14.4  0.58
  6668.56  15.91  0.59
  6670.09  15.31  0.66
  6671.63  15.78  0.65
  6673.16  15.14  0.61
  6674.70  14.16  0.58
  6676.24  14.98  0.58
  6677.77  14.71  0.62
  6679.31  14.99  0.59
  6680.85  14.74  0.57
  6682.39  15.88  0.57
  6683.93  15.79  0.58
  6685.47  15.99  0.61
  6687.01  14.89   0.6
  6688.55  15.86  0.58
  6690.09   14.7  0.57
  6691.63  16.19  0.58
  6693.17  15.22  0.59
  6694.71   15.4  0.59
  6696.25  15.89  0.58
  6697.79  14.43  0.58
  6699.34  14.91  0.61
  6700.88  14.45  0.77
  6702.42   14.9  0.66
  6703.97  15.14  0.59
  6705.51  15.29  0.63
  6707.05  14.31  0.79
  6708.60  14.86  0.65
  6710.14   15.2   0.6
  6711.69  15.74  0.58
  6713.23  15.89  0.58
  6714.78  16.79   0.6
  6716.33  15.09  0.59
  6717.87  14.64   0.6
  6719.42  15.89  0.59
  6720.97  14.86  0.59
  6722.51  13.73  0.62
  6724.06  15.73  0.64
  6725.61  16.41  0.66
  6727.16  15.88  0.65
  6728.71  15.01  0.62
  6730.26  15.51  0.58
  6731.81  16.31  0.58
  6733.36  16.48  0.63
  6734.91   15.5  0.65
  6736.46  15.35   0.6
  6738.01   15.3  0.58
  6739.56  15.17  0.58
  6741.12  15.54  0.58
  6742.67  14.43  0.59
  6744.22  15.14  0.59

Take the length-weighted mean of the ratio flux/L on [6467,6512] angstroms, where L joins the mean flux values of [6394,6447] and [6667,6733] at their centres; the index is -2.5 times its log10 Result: 0.03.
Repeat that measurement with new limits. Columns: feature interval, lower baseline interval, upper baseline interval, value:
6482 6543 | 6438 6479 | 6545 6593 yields 0.06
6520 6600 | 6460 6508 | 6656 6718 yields -0.08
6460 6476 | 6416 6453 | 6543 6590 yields 0.03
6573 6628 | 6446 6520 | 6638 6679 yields -0.06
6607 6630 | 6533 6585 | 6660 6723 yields 0.04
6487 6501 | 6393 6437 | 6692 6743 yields 0.04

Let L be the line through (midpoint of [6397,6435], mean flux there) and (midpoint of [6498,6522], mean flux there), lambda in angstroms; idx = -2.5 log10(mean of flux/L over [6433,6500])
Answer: 0.02 mag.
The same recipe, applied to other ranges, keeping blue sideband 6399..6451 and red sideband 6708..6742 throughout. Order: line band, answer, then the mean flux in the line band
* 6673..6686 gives 0.020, 15.1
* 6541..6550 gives -0.069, 16.2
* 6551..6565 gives -0.108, 16.8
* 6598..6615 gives 0.035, 14.8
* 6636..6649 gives 0.017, 15.1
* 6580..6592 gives -0.197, 18.3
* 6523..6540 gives 0.018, 14.9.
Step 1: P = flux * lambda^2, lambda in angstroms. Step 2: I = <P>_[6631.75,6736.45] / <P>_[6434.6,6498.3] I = 1.1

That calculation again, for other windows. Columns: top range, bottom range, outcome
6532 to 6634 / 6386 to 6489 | 1.11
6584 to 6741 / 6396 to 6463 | 1.10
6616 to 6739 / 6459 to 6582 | 1.04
